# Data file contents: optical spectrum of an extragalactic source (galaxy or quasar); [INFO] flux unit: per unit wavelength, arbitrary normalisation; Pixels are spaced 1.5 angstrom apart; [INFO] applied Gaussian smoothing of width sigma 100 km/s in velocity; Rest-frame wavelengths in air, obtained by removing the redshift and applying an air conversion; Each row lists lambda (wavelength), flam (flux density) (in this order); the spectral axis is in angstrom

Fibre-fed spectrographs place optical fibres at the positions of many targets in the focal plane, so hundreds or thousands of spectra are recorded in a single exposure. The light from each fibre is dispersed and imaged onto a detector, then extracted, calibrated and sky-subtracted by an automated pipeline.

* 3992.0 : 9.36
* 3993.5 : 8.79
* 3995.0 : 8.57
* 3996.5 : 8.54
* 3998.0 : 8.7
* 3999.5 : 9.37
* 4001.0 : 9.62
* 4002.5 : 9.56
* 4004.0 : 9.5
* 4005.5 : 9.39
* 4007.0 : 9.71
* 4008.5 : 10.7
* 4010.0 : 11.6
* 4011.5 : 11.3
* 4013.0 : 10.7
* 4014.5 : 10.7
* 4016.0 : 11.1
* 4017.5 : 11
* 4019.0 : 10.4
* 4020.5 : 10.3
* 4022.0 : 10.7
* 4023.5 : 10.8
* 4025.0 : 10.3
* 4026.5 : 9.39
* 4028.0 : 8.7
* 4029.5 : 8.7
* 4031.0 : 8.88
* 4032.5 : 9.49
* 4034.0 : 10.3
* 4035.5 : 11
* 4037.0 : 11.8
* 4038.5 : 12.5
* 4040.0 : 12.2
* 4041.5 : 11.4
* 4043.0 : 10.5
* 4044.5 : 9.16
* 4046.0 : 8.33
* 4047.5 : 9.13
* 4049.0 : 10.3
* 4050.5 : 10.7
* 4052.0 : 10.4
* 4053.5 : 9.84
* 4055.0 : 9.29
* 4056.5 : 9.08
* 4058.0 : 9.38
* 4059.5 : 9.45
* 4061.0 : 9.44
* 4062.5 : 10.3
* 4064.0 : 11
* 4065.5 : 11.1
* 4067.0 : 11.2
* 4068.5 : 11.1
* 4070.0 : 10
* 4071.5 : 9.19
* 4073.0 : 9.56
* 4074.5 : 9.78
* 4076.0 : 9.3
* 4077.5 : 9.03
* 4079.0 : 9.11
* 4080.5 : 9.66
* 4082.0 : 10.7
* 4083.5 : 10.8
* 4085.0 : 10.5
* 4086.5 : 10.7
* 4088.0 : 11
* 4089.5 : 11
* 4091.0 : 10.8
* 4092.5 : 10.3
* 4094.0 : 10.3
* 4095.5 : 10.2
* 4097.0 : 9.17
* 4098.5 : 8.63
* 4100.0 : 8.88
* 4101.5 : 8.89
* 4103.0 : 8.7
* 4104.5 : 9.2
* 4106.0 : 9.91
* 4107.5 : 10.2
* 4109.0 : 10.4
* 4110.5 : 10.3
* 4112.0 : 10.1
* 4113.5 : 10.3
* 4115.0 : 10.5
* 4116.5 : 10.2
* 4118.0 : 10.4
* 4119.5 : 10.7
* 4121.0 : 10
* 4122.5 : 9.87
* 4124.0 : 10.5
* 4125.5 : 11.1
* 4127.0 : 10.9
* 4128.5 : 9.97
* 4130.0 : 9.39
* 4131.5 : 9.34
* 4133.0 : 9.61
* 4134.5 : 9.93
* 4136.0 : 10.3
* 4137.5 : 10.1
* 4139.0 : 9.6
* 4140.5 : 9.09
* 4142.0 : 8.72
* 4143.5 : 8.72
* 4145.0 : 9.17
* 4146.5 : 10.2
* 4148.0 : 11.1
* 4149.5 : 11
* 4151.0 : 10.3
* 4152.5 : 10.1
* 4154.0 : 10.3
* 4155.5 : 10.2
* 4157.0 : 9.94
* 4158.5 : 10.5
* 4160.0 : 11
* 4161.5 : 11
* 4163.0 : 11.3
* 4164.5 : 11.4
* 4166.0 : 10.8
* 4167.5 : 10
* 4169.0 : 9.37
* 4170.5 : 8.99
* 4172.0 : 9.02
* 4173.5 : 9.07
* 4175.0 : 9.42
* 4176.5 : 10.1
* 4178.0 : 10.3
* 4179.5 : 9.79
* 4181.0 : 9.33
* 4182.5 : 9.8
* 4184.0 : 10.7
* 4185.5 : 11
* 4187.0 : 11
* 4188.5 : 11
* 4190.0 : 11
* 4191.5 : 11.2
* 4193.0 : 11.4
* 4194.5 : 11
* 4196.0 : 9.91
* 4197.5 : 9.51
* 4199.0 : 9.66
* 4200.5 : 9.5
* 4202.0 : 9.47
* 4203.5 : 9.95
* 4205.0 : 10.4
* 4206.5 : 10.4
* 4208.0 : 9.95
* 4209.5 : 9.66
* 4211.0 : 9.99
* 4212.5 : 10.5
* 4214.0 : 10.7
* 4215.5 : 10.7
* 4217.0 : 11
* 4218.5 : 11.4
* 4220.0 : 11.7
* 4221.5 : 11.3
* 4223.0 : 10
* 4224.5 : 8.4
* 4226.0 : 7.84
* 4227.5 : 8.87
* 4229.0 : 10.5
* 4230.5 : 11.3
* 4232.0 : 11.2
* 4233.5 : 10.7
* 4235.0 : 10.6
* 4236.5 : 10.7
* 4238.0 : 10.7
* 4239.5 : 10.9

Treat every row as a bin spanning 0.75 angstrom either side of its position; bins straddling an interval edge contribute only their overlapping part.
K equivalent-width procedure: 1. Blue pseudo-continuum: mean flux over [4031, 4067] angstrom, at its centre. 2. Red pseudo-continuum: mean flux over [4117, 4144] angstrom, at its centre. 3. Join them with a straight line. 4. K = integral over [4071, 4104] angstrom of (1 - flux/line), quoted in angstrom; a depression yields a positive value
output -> 0.9 angstrom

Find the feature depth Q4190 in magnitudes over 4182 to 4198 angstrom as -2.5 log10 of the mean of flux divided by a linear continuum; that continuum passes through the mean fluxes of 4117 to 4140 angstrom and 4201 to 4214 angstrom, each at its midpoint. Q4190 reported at -0.07 mag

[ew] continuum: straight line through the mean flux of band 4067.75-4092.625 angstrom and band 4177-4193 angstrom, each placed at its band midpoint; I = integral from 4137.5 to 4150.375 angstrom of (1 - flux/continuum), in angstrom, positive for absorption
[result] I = 0.8 angstrom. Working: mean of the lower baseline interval 10.1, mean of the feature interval 9.73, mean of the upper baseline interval 10.5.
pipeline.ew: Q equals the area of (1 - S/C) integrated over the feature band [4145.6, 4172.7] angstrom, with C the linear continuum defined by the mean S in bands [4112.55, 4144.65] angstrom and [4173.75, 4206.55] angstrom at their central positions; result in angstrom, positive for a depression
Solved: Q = -0.7 angstrom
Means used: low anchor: 9.95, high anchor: 10.2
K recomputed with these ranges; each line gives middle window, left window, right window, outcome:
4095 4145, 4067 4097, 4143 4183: 1.6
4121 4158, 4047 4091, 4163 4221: 0.8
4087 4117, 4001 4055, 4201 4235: 0.9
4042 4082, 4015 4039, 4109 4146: 1.4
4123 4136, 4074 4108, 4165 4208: -0.2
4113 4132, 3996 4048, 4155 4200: 0.0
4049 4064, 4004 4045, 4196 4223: 0.8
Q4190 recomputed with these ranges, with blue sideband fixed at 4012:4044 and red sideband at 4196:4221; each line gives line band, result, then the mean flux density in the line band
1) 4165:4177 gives 0.08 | 9.62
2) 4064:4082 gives 0.05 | 9.99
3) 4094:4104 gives 0.14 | 9.17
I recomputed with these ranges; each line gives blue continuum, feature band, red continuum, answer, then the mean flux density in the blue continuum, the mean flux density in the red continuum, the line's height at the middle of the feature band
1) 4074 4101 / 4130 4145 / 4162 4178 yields 0.8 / 9.98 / 9.98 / 9.98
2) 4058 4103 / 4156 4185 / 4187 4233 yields 0.3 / 10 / 10.3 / 10.2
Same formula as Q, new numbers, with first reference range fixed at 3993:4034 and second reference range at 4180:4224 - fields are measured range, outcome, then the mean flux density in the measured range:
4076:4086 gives 0.15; 9.93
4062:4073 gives -0.49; 10.5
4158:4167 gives -0.58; 11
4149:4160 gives -0.07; 10.4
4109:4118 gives -0.11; 10.3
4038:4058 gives -0.35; 10.2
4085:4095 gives -0.54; 10.7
